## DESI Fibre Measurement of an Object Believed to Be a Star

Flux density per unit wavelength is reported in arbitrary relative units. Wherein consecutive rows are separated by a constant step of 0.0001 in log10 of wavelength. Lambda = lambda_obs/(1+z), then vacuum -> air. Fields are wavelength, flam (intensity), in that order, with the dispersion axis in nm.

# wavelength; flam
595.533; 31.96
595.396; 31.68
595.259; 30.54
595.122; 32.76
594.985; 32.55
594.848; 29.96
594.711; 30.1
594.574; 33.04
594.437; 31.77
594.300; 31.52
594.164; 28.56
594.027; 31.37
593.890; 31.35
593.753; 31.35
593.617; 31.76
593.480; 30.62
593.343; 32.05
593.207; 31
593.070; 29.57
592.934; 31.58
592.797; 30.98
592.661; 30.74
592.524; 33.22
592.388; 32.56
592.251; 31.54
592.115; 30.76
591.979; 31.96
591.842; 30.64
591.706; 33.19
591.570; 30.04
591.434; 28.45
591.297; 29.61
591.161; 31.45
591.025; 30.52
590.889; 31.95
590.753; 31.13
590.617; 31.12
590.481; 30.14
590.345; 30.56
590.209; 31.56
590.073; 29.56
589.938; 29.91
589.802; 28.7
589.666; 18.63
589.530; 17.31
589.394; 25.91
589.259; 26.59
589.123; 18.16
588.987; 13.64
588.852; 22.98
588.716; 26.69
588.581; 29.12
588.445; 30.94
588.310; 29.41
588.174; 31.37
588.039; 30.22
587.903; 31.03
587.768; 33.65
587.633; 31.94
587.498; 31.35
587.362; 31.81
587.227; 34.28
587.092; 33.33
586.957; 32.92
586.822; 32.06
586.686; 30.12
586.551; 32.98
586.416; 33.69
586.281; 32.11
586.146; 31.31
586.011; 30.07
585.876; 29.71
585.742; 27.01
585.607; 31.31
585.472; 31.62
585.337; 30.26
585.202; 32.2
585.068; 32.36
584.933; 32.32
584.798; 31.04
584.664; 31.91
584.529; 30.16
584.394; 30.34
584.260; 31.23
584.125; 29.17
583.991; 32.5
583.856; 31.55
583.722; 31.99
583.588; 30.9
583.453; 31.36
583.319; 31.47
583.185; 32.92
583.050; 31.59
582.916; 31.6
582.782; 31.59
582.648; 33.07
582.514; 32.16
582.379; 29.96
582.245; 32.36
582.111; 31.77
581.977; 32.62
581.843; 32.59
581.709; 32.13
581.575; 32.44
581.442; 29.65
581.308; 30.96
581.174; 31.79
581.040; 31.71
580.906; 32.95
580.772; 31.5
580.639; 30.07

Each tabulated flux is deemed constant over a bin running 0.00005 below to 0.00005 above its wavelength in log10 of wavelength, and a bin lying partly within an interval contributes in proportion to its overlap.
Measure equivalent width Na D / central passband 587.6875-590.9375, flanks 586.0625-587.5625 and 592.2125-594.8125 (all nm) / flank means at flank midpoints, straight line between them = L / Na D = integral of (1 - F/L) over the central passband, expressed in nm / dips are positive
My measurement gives 0.45 nm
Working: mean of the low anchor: 32.3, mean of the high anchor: 31.3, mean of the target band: 27.5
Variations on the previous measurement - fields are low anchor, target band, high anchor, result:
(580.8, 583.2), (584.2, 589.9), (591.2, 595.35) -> 0.39 nm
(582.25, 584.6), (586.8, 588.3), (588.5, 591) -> -0.21 nm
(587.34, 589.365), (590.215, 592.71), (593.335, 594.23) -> -0.13 nm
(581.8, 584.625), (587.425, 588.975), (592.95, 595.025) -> 0.10 nm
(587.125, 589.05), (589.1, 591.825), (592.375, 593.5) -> 0.17 nm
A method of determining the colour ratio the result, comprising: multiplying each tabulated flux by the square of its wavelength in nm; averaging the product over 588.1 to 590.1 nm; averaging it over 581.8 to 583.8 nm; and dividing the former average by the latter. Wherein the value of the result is 0.81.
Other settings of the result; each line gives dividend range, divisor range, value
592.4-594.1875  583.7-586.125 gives 1.04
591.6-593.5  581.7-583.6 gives 1.02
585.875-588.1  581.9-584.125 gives 1.02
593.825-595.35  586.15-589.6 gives 1.10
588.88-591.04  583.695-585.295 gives 0.86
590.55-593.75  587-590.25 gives 1.13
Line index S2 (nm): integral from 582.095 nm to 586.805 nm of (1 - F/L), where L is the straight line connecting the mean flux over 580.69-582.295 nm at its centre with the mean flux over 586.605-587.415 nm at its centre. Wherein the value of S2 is 0.12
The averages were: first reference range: 31.9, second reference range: 32.4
